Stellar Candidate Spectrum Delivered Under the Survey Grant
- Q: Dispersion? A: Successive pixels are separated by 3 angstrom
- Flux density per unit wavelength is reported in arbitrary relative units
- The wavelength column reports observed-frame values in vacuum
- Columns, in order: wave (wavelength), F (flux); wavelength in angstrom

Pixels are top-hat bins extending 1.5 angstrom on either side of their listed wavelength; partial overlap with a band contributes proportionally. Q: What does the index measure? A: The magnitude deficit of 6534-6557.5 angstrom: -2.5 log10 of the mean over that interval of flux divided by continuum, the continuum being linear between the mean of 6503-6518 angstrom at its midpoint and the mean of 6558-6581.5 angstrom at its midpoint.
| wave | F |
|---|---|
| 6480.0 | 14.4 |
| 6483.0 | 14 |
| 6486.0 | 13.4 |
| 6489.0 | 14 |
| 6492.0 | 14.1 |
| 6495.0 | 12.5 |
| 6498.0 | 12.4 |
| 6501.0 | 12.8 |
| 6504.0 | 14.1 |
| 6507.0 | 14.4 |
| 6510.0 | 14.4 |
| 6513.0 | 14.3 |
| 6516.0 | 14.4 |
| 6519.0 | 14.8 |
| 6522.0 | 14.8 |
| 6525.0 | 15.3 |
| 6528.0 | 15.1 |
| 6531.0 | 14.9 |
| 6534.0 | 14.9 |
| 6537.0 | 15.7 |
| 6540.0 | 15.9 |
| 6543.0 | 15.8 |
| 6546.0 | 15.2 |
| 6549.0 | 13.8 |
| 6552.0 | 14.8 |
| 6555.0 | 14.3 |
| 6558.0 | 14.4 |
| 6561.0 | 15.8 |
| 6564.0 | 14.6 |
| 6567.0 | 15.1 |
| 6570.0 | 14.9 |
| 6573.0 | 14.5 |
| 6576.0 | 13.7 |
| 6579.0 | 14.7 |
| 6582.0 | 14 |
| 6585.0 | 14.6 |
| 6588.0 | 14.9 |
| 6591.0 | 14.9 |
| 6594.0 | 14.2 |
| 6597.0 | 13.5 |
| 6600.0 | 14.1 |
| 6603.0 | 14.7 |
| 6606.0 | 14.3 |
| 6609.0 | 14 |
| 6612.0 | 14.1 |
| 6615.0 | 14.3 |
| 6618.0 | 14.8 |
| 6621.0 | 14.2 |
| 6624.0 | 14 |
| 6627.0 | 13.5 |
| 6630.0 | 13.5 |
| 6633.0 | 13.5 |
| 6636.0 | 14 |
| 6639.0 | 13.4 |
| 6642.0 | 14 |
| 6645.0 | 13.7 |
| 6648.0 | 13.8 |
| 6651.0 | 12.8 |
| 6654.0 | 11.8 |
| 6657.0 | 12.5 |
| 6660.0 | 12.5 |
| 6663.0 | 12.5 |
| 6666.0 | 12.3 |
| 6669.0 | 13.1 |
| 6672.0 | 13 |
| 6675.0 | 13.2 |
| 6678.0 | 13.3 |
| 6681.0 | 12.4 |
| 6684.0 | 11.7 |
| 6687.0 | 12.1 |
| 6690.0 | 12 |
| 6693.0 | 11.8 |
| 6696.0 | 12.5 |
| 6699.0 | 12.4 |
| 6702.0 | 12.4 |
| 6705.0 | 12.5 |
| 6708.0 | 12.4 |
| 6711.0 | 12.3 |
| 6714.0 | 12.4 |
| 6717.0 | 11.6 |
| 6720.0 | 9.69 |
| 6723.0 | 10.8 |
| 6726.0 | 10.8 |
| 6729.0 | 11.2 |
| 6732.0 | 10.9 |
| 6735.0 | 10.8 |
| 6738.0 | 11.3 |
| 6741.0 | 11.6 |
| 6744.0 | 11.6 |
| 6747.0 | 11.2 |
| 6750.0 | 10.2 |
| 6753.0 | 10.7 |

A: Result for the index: -0.03 mag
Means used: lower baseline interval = 14.3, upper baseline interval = 14.7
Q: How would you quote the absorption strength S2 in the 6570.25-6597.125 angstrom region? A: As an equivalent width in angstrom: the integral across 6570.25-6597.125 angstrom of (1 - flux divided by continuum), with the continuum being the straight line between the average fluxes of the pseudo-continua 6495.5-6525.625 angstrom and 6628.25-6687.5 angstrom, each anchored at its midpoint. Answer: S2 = -1.7 angstrom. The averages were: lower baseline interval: 14.1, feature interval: 14.4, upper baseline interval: 13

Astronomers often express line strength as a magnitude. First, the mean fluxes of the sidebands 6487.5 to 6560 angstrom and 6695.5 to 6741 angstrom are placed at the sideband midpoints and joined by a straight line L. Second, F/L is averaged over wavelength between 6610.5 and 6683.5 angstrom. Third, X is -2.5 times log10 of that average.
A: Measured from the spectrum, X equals -0.06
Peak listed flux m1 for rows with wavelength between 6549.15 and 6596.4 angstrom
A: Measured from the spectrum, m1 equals 15.8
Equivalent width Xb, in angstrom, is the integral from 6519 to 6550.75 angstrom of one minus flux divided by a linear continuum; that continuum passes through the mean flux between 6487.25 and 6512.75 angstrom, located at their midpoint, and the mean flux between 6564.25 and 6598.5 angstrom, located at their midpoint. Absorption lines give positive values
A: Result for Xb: -2.6 angstrom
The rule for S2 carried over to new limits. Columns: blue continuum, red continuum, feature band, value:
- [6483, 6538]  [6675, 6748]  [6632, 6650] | -1.5 angstrom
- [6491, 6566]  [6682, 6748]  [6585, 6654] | -4.4 angstrom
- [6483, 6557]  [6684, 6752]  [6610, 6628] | -1.6 angstrom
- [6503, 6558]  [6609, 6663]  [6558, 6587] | -0.7 angstrom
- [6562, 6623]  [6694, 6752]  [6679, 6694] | 0.3 angstrom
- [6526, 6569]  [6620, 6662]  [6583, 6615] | -0.5 angstrom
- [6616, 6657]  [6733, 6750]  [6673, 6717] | -0.4 angstrom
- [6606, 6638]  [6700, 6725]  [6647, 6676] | 0.6 angstrom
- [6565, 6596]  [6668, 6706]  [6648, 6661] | 0.5 angstrom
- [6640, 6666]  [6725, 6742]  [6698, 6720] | -0.9 angstrom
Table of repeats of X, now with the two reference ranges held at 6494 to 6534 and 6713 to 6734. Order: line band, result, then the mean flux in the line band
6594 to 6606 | -0.10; 14.1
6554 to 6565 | -0.10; 14.8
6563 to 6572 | -0.11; 14.9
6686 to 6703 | -0.07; 12.2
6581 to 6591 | -0.12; 14.6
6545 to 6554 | -0.07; 14.6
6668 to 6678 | -0.12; 13.1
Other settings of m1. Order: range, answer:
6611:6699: 14.8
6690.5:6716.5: 12.5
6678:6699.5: 13.3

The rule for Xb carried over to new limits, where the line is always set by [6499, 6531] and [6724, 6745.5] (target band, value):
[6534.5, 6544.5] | -1.2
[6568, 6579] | -0.7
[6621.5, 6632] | -0.8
